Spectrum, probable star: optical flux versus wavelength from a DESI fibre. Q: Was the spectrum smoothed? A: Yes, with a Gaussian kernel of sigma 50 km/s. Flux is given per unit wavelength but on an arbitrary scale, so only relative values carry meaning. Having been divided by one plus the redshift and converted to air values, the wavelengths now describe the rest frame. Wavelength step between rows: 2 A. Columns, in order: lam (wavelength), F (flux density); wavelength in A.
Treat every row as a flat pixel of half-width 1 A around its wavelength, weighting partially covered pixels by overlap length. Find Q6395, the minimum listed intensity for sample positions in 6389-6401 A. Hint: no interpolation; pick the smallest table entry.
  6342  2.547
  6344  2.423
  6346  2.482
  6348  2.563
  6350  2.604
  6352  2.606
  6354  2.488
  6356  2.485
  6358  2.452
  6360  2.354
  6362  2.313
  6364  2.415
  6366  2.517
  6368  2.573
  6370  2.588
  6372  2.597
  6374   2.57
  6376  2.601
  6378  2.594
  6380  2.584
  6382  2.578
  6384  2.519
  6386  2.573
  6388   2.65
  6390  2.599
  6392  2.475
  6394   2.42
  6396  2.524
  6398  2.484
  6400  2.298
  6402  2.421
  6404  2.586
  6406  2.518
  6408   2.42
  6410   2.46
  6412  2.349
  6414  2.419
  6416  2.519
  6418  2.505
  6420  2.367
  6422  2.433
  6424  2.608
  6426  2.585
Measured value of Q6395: 2.298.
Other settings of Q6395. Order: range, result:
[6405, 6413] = 2.349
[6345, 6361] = 2.354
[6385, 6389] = 2.573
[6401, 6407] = 2.421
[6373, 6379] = 2.57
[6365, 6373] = 2.517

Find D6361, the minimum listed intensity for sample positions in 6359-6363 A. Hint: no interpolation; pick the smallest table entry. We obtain 2.313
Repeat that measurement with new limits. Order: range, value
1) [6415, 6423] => 2.367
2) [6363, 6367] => 2.415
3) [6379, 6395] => 2.42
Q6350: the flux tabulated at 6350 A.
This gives 2.604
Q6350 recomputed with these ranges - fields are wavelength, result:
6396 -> 2.524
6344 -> 2.423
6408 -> 2.42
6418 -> 2.505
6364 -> 2.415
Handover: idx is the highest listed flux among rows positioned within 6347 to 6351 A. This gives 2.604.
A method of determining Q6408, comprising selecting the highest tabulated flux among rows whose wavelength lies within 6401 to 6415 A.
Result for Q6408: 2.586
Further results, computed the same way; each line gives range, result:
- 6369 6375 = 2.597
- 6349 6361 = 2.606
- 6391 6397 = 2.524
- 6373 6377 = 2.601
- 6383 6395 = 2.65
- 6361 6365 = 2.415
